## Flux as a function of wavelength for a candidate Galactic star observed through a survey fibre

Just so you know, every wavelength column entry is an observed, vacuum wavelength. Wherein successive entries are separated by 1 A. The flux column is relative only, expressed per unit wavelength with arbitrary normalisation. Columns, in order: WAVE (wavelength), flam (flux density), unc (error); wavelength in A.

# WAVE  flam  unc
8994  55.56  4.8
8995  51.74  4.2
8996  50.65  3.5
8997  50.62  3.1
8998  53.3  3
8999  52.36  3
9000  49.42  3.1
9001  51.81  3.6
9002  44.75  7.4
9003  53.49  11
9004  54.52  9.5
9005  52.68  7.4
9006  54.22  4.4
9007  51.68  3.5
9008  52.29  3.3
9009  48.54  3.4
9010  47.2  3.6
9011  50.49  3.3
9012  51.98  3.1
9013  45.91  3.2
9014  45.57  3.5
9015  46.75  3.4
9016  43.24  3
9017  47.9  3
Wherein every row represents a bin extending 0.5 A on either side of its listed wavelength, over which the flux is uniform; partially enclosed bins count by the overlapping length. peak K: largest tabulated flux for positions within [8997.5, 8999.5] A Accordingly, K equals 53.3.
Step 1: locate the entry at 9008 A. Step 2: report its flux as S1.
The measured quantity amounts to 52.29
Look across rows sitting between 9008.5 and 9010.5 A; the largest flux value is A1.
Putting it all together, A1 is 48.54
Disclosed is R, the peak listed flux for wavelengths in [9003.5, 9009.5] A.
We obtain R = 54.52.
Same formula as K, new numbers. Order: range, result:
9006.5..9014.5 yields 52.29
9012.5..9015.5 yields 46.75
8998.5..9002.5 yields 52.36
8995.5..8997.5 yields 50.65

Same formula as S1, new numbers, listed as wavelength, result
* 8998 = 53.3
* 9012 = 51.98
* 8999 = 52.36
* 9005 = 52.68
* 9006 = 54.22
